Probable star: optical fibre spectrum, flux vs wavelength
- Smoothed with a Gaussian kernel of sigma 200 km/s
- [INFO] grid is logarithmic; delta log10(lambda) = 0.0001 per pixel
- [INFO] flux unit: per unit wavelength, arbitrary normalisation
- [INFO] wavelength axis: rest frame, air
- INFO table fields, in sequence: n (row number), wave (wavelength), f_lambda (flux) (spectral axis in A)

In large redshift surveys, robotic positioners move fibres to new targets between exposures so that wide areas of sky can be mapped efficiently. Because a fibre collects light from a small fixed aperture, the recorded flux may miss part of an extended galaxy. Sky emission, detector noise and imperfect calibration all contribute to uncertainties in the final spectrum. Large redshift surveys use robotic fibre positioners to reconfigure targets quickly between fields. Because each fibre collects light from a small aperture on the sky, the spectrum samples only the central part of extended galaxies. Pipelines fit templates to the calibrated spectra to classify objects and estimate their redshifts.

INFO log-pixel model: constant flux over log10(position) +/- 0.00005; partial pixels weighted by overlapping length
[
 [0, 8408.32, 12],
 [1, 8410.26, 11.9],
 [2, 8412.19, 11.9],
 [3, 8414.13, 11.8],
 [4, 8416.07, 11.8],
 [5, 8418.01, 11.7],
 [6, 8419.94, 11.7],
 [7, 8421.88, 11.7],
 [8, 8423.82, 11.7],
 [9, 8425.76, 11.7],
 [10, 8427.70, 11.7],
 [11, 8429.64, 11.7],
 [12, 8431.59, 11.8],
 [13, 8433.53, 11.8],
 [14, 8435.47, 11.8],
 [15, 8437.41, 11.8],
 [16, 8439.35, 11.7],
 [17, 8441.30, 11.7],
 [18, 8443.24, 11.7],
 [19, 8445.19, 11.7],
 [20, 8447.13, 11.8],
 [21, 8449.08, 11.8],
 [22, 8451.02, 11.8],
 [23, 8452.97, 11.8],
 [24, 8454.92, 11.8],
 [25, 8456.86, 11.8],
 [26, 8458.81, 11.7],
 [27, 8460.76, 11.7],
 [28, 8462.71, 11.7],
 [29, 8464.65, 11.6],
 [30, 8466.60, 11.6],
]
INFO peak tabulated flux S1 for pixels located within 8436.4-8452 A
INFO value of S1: 11.8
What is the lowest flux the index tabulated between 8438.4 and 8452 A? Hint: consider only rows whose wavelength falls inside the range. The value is 11.7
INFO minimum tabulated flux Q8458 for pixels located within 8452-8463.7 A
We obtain 11.7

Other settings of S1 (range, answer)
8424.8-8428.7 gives 11.7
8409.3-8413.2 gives 11.9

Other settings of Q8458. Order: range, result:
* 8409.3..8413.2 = 11.9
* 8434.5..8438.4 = 11.8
